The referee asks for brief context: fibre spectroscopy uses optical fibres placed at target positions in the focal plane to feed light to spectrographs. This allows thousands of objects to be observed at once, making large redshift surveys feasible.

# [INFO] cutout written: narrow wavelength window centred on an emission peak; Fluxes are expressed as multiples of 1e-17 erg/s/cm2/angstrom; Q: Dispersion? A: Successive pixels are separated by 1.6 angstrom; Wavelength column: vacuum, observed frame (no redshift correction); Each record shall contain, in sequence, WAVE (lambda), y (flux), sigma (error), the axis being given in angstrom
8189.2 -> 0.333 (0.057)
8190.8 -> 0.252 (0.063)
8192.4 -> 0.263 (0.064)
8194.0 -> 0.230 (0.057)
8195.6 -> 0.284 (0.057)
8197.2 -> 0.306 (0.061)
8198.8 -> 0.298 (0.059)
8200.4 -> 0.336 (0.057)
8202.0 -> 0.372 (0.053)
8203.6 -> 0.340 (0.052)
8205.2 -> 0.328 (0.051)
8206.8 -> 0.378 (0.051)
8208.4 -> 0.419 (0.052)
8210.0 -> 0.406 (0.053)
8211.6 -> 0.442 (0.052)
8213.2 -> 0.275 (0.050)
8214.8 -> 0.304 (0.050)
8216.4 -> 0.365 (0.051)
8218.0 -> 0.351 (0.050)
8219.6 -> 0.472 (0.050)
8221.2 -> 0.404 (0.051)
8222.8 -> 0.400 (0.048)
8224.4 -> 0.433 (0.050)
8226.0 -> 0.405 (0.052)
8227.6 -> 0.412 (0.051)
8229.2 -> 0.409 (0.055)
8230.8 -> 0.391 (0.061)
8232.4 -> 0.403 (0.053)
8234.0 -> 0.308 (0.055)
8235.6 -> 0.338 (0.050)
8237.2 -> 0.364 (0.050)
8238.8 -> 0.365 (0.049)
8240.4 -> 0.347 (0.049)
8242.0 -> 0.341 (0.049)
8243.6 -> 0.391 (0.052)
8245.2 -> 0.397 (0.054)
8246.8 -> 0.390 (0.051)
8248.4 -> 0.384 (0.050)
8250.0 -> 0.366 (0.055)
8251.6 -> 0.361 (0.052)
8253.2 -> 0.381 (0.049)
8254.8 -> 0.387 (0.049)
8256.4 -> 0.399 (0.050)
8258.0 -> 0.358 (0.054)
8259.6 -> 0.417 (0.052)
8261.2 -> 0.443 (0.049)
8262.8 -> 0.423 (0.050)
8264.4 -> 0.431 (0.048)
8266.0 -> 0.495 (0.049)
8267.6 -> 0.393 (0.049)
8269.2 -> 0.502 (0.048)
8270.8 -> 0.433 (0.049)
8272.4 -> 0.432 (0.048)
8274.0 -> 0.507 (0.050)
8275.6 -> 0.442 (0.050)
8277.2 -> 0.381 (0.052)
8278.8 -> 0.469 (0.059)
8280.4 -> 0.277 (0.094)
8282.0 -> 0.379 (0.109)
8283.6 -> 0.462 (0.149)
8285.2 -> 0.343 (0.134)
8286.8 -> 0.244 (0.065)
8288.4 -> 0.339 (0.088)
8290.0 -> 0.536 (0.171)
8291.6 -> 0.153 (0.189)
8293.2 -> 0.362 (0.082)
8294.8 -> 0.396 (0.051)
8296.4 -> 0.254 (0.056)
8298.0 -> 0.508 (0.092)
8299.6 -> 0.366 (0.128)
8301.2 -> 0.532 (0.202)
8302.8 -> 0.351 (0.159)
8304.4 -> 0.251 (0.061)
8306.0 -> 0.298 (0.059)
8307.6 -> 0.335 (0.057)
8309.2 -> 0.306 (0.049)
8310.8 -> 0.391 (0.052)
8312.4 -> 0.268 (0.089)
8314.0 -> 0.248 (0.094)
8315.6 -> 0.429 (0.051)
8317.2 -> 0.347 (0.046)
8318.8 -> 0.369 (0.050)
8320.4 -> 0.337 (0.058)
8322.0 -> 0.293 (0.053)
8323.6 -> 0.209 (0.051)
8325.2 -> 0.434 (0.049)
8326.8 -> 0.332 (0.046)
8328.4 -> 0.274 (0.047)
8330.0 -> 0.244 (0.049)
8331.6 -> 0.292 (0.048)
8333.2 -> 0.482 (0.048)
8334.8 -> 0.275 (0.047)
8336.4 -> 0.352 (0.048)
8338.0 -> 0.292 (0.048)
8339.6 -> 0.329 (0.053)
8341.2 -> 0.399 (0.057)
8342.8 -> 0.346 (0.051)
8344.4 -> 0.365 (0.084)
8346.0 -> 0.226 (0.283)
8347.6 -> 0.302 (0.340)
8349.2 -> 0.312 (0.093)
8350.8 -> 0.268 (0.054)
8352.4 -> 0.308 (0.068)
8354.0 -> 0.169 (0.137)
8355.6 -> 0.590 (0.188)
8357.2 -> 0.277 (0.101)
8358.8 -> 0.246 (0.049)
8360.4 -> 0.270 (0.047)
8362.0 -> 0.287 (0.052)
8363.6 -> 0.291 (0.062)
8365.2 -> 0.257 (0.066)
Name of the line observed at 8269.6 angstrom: C III] 1909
